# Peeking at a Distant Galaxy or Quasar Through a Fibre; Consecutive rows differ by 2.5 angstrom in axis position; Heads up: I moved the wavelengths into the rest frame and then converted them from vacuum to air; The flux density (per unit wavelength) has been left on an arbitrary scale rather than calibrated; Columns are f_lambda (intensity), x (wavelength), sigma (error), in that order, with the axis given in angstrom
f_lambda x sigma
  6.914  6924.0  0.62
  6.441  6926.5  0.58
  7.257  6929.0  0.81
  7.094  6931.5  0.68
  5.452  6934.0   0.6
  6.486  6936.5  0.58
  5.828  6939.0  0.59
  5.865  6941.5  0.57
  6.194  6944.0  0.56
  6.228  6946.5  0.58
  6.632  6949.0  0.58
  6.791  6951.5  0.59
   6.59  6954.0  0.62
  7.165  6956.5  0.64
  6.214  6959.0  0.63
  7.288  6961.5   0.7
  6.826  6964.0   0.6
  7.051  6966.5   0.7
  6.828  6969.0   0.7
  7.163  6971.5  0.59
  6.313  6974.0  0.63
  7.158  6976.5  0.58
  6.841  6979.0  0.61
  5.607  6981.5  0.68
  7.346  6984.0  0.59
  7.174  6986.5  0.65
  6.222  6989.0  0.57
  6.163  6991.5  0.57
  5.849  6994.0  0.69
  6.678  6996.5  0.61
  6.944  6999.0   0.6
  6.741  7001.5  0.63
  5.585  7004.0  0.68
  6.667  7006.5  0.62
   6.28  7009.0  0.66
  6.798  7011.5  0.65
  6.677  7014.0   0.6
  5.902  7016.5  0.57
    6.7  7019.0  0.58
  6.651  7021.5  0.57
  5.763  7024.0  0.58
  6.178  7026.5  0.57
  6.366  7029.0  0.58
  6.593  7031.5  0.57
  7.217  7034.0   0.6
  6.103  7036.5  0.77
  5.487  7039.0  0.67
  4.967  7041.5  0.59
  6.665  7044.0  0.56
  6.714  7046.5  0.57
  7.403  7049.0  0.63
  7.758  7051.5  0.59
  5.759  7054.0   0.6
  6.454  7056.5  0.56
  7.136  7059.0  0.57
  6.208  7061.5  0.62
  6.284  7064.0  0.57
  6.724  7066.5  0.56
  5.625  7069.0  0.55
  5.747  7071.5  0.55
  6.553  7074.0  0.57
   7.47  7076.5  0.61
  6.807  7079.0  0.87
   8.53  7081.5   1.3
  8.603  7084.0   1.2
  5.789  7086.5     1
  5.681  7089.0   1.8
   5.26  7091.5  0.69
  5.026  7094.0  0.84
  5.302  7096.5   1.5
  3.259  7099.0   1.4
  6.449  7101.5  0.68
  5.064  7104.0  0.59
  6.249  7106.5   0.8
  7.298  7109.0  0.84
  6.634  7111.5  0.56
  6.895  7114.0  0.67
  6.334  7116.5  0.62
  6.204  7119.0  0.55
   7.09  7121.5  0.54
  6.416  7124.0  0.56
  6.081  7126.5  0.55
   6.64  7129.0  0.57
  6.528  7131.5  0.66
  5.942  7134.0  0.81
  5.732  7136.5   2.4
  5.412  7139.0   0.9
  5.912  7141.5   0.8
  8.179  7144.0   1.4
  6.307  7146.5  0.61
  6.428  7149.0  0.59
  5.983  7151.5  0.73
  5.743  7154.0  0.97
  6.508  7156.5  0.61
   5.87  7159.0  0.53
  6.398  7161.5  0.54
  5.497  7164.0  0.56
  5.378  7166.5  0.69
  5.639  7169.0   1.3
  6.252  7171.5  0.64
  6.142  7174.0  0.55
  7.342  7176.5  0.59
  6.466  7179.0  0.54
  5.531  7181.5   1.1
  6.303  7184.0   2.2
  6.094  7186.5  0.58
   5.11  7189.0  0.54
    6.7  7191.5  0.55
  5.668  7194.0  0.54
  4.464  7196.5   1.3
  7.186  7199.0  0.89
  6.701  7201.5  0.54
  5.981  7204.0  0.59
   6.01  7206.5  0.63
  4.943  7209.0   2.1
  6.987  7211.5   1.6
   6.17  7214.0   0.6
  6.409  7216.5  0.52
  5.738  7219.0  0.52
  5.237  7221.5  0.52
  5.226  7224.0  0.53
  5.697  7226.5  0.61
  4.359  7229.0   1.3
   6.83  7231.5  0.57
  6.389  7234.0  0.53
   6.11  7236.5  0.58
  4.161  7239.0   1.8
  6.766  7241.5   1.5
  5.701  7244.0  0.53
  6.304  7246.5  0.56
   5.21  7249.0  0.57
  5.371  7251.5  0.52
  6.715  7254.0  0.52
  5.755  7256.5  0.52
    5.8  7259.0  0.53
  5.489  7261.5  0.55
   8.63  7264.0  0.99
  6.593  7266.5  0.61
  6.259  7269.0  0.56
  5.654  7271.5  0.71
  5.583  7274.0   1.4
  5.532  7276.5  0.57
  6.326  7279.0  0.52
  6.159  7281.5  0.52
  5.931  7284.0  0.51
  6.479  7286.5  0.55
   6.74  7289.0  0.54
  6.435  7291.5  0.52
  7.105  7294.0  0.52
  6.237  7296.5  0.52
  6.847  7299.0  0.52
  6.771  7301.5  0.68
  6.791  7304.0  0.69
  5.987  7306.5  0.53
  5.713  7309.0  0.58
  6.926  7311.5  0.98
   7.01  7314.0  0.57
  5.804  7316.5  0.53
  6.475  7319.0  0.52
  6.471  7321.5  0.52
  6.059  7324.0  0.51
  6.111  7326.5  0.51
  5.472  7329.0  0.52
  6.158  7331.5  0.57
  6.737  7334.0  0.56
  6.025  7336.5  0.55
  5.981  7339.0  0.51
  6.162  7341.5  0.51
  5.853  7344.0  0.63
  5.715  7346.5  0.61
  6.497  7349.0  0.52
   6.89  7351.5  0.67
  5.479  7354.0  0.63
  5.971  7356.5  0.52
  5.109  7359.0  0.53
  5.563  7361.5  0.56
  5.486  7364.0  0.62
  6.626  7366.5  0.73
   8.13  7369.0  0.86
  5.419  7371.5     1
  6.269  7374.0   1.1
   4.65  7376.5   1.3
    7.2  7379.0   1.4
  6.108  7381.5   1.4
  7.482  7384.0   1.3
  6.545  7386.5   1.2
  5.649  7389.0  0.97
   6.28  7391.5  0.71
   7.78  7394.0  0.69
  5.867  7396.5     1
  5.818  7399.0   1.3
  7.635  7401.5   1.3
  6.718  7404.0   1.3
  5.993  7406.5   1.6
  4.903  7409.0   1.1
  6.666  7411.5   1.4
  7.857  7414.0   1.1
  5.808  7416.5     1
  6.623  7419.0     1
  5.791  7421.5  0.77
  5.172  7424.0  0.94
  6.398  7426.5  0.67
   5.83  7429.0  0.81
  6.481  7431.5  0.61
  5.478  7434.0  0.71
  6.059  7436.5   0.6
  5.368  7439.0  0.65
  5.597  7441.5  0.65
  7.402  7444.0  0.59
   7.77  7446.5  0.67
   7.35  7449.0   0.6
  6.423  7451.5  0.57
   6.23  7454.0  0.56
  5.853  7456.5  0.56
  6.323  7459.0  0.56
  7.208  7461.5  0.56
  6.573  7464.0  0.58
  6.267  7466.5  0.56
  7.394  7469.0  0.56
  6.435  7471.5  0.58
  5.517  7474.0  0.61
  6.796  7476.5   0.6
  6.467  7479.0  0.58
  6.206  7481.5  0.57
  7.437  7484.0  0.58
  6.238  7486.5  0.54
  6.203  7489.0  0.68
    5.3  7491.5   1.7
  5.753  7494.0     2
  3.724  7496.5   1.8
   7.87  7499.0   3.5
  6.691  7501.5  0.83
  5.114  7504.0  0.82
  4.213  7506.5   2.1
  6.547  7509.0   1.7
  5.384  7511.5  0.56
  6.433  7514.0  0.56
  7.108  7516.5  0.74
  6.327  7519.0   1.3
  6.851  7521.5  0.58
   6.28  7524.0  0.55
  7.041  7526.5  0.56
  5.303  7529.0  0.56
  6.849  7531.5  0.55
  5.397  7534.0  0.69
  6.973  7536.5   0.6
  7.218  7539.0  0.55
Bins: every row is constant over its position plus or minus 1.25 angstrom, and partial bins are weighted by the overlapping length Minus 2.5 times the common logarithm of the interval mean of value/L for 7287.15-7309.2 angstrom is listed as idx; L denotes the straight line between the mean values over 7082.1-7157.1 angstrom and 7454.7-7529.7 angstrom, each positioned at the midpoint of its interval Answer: -0.06 mag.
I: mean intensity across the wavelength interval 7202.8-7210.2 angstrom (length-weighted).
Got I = 5.65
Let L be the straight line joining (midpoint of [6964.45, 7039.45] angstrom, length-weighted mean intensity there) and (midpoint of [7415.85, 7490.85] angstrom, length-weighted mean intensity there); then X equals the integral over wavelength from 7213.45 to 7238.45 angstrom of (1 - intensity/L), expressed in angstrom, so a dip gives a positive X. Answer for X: 2.6 angstrom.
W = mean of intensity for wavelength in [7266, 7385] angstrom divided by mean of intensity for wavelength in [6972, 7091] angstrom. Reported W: 0.95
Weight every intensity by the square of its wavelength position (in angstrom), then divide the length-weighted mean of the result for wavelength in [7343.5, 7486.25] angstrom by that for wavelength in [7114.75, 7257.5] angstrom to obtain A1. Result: 1.12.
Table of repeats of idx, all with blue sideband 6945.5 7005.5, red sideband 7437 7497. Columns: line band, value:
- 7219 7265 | 0.111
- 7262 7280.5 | 0.024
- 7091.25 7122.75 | 0.107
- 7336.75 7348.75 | 0.078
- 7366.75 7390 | 0.001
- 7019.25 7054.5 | 0.031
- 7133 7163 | 0.059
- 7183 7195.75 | 0.106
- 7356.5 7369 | 0.079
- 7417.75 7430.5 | 0.072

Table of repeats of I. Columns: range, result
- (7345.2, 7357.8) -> 6.11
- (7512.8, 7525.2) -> 6.6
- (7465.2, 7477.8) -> 6.48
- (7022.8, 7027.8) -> 5.98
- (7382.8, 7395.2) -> 6.74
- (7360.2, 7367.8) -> 5.9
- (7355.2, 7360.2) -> 5.54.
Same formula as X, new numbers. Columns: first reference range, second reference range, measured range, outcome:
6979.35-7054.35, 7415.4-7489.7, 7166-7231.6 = 4.8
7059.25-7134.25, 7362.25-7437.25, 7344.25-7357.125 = 0.4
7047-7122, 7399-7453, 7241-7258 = 1.1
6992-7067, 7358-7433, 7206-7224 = 1.3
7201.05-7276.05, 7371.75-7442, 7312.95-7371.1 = -0.4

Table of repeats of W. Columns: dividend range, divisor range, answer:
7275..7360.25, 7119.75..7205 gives 1.01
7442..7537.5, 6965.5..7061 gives 0.97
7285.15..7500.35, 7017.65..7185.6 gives 1.00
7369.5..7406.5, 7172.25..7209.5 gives 1.06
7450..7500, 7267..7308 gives 1.00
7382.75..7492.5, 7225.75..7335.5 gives 1.04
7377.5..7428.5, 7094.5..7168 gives 1.05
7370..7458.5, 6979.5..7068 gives 0.98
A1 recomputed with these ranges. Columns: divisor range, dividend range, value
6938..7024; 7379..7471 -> 1.11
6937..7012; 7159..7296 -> 0.99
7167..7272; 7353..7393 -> 1.07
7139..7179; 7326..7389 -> 1.04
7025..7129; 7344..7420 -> 1.08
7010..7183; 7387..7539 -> 1.10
